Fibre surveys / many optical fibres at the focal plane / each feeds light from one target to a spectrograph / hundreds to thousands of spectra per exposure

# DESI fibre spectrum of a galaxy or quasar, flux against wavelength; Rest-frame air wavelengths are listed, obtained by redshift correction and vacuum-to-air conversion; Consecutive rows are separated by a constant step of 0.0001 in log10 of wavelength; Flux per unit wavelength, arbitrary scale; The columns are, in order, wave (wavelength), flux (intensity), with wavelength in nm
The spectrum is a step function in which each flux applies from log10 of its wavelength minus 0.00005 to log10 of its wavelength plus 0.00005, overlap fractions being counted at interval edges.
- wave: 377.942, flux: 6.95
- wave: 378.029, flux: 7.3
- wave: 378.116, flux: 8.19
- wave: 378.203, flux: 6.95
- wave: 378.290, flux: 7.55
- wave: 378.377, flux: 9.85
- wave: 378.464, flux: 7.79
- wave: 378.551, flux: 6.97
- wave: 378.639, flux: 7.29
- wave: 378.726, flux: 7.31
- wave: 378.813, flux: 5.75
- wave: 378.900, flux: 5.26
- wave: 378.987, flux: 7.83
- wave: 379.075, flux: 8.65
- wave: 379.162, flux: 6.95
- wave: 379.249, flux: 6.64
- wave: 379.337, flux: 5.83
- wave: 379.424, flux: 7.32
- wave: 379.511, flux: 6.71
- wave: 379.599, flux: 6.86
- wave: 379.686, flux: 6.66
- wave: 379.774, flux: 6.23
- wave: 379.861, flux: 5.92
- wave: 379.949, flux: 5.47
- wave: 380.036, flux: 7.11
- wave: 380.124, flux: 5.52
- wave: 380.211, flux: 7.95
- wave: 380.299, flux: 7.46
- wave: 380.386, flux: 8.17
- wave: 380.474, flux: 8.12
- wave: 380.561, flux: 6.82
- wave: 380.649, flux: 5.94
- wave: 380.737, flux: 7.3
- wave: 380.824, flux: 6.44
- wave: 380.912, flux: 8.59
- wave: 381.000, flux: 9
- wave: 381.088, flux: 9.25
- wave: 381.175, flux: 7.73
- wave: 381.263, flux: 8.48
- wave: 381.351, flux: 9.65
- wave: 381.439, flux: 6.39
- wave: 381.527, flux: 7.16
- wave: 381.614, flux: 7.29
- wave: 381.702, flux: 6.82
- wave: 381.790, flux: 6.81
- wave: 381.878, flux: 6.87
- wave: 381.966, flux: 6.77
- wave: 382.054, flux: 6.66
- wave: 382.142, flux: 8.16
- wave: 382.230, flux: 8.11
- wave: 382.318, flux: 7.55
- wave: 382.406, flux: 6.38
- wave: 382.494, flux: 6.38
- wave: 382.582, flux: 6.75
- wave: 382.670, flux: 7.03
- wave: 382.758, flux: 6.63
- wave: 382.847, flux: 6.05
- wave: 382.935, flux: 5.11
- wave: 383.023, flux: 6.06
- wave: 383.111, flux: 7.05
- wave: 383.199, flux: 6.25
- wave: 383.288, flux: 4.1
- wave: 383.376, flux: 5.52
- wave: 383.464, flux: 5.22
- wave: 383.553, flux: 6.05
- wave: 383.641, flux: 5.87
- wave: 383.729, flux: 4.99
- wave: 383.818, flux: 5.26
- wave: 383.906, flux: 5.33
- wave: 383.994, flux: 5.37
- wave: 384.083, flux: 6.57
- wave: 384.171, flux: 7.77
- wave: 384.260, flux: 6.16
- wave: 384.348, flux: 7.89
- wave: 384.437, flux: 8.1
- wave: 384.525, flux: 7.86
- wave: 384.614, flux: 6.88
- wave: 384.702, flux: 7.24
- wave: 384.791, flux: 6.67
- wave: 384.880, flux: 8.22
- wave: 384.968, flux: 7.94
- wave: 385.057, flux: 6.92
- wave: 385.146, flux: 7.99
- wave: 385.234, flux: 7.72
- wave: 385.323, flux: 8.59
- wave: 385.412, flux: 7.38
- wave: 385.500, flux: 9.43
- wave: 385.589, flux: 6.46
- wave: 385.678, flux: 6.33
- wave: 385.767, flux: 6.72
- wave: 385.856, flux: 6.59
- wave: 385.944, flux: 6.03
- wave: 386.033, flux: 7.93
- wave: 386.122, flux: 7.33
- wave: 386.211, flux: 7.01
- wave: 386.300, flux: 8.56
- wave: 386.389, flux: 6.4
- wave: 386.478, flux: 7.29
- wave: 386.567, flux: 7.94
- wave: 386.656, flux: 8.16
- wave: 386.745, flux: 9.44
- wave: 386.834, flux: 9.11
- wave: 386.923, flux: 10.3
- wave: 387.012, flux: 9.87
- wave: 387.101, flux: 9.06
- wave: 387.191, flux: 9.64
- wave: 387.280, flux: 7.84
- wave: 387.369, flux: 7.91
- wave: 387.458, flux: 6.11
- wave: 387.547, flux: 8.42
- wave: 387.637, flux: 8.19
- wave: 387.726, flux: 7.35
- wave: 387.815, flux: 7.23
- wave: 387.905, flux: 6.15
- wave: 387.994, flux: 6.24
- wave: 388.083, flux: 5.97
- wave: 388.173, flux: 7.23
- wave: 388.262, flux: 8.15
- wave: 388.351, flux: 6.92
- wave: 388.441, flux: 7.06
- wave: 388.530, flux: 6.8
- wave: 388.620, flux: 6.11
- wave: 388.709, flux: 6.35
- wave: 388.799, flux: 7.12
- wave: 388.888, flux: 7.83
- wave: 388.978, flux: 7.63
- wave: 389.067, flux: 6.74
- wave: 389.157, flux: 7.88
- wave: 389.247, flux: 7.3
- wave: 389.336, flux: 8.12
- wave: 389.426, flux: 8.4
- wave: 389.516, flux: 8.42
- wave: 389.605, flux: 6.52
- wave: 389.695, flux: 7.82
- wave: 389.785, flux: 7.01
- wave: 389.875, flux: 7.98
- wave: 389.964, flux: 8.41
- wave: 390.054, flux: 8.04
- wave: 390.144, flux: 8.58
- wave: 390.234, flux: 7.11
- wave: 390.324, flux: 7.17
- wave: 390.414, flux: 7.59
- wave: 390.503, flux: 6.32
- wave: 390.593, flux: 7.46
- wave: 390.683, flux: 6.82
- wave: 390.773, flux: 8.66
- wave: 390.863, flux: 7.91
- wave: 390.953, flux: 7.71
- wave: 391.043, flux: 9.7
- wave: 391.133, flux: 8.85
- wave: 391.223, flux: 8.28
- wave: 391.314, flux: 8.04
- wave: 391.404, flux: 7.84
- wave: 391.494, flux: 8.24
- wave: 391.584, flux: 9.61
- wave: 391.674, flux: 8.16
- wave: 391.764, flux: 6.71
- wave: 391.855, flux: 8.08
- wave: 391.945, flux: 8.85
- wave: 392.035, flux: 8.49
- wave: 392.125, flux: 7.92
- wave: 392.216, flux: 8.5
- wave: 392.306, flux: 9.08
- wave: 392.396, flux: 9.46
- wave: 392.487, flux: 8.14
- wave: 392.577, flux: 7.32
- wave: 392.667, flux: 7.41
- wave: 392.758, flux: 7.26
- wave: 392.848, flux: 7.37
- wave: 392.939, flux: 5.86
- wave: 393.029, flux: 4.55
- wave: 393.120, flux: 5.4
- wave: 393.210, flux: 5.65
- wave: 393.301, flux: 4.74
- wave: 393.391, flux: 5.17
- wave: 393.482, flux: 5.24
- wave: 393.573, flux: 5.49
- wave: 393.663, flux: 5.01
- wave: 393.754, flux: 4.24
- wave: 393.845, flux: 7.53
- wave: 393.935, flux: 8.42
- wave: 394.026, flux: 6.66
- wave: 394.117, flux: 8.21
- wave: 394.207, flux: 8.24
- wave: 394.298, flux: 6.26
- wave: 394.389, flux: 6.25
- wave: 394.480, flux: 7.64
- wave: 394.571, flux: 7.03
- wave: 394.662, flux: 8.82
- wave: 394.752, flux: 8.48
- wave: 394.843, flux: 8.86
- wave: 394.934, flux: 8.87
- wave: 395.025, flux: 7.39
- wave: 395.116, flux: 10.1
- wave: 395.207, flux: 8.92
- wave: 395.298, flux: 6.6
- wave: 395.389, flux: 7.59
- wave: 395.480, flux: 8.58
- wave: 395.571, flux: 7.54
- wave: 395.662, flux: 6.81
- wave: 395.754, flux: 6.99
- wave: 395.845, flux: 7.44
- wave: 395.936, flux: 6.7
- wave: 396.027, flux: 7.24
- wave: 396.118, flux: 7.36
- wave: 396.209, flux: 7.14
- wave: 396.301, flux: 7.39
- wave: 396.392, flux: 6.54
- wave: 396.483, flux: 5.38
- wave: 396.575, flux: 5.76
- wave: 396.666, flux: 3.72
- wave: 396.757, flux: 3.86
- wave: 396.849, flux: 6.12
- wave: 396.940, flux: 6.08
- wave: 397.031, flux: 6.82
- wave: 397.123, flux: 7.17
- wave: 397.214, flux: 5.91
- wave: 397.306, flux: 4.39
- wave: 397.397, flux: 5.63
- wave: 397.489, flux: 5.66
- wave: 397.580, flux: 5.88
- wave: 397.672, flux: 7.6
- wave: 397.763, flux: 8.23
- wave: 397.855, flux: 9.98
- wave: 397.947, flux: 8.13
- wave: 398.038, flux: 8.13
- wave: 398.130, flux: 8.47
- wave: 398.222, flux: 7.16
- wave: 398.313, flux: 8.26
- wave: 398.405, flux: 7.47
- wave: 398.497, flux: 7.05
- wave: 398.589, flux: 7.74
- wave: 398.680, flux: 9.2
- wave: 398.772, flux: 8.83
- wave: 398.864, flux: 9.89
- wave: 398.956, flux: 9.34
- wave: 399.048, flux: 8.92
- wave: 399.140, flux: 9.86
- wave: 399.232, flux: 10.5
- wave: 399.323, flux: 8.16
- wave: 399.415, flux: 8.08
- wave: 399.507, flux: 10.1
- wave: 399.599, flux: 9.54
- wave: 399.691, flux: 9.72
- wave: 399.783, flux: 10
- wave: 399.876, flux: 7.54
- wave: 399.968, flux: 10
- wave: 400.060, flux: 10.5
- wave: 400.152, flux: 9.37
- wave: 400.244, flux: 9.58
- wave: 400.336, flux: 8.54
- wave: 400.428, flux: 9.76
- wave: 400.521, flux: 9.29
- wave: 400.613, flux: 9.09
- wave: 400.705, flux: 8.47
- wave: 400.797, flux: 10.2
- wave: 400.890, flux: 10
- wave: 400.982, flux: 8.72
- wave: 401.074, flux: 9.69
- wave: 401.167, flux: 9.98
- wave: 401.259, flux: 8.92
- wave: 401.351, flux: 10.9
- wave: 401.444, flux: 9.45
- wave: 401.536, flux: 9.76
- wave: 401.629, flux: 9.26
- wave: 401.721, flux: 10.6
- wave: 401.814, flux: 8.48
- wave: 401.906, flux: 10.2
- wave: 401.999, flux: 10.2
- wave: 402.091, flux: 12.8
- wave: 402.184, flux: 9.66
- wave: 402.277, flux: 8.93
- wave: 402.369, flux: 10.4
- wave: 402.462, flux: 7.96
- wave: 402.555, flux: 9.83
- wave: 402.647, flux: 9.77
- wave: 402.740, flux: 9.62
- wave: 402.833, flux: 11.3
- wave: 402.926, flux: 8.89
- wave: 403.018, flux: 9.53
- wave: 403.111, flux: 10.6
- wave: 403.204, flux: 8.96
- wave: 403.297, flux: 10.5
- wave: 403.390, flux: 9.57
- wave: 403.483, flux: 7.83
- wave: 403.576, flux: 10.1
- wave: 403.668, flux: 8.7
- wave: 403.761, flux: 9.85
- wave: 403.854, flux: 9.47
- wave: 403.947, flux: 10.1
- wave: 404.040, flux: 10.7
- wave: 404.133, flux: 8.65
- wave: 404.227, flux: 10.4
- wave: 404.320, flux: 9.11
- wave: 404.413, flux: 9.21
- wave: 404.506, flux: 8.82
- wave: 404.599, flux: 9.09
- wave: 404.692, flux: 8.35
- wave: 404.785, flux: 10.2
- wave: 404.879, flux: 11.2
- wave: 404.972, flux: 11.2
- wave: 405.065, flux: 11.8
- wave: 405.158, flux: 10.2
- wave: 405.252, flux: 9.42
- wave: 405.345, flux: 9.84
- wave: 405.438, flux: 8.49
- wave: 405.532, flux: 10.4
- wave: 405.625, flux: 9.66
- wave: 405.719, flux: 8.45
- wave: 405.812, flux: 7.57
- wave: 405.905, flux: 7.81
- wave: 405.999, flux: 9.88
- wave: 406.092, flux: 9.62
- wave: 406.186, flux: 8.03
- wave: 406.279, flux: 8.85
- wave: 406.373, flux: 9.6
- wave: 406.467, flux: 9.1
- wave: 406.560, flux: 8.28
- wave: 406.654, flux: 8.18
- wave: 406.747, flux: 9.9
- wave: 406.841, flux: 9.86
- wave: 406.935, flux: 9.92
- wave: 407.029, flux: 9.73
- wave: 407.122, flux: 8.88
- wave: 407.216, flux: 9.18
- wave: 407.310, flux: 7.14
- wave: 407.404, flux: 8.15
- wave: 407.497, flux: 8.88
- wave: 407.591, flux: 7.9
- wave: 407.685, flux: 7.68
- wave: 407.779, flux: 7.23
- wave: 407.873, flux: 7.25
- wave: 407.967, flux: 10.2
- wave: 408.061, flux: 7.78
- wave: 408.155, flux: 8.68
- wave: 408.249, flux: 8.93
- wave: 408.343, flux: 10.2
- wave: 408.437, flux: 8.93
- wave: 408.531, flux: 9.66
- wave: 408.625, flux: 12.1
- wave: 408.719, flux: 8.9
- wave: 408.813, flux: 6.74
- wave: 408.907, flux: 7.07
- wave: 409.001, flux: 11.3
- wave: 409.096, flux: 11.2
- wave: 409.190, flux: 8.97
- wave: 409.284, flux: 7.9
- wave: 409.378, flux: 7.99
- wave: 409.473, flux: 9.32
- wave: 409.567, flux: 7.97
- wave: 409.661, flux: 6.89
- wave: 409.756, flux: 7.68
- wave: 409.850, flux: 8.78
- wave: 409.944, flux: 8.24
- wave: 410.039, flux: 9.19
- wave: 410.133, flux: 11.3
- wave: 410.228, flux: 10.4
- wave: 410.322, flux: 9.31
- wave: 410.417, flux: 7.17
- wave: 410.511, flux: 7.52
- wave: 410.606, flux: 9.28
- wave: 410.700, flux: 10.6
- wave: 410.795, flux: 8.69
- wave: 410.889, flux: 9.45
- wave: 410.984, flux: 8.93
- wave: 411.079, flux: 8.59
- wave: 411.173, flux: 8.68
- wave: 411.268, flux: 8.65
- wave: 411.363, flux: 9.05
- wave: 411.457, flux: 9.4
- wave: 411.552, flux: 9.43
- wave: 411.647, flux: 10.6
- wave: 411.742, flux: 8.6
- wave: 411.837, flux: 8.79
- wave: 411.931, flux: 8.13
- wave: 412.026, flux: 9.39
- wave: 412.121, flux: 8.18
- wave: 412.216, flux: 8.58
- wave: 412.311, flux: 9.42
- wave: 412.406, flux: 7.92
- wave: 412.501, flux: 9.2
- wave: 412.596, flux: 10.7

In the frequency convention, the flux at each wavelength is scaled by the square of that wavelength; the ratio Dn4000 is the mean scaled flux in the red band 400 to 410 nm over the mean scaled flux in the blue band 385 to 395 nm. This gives 1.33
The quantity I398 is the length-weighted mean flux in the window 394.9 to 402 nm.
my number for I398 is 8.2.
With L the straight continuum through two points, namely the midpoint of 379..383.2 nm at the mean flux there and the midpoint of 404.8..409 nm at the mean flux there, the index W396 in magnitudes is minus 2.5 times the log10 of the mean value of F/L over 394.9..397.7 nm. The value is 0.22 mag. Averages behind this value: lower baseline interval 7.08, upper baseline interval 9.09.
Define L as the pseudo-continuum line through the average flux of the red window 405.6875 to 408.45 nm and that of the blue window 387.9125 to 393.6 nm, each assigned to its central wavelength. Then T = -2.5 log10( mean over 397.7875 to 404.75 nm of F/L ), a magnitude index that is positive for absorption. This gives -0.14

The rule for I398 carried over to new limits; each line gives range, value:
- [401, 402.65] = 9.81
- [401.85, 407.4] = 9.5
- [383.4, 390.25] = 7.38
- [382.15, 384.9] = 6.47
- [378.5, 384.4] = 6.8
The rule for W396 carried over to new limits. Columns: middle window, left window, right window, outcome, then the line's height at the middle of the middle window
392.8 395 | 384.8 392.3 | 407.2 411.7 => 0.200 mag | 8.03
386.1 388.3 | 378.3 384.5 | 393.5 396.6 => -0.121 mag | 7.05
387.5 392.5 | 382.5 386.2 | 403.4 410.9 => -0.059 mag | 7.31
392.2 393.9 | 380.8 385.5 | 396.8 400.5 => 0.199 mag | 7.79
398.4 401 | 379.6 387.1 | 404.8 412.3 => -0.102 mag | 8.36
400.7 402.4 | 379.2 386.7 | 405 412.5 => -0.172 mag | 8.41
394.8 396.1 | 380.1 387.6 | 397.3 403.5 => 0.097 mag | 8.55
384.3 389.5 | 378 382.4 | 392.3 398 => -0.073 mag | 7.1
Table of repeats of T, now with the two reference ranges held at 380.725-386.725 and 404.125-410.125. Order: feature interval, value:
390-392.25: -0.05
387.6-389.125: 0.07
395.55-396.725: 0.23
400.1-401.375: -0.12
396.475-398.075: 0.27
